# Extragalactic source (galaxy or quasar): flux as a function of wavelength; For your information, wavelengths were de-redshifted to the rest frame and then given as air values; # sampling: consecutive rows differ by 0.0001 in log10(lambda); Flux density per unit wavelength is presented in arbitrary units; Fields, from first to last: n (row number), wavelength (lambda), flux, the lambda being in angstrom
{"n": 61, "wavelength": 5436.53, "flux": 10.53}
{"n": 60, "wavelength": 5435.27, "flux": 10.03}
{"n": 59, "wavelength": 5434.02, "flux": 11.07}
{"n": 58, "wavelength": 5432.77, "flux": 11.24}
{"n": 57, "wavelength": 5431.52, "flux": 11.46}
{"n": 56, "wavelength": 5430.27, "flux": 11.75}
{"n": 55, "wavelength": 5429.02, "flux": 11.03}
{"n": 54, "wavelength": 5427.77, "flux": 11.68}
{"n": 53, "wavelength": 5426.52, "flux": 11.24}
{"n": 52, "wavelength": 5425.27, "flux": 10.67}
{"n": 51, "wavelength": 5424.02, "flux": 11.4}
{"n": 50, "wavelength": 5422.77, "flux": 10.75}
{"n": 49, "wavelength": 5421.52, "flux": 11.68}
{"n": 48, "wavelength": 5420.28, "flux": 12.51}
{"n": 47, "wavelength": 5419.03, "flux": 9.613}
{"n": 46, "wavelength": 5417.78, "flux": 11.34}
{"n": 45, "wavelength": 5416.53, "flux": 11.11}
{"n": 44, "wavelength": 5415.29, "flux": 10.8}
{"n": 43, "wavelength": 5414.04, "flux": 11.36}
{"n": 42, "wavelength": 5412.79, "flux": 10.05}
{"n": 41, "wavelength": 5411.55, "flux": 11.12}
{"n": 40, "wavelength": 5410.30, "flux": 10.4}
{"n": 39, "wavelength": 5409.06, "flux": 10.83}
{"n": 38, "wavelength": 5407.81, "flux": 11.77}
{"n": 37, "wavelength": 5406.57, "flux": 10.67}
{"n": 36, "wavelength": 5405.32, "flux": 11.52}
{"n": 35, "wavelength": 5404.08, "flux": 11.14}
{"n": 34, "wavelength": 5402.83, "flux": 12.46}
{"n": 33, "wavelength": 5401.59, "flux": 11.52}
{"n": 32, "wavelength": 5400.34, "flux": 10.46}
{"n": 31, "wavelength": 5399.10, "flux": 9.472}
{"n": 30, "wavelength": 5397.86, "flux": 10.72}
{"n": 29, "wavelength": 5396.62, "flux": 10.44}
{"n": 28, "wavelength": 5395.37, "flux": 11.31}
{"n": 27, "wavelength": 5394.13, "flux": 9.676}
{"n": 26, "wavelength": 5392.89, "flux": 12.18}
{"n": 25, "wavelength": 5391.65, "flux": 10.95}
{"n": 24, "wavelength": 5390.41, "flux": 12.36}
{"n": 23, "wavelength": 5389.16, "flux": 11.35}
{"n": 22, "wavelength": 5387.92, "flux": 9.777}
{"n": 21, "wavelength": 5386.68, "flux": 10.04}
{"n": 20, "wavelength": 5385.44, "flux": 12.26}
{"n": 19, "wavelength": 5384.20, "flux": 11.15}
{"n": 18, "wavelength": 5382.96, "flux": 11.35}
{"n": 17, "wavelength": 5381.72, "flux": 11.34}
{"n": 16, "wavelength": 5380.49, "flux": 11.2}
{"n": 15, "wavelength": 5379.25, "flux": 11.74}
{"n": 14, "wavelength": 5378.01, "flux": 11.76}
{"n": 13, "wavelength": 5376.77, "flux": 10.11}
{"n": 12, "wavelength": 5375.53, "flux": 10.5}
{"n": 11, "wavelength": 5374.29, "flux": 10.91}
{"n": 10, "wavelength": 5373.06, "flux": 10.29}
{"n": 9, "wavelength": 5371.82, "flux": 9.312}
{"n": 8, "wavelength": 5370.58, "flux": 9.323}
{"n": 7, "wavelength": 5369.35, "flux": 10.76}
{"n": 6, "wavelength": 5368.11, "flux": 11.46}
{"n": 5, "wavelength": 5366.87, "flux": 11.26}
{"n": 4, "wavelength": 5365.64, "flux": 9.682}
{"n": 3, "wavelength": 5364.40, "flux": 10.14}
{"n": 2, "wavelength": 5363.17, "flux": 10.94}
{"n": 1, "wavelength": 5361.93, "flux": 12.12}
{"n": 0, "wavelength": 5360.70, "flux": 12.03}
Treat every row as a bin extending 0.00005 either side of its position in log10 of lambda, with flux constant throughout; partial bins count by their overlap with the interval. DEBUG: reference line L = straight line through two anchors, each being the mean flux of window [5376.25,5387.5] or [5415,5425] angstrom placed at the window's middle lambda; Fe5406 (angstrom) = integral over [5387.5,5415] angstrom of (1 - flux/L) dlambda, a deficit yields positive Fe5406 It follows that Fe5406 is 0.5 angstrom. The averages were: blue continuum 11.2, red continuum 11.2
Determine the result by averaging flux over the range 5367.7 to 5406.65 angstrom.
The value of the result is 10.9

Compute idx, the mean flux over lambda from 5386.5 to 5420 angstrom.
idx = 10.9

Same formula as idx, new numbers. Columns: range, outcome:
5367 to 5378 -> 10.4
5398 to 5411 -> 11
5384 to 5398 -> 11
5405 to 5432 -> 11.1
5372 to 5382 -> 10.9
